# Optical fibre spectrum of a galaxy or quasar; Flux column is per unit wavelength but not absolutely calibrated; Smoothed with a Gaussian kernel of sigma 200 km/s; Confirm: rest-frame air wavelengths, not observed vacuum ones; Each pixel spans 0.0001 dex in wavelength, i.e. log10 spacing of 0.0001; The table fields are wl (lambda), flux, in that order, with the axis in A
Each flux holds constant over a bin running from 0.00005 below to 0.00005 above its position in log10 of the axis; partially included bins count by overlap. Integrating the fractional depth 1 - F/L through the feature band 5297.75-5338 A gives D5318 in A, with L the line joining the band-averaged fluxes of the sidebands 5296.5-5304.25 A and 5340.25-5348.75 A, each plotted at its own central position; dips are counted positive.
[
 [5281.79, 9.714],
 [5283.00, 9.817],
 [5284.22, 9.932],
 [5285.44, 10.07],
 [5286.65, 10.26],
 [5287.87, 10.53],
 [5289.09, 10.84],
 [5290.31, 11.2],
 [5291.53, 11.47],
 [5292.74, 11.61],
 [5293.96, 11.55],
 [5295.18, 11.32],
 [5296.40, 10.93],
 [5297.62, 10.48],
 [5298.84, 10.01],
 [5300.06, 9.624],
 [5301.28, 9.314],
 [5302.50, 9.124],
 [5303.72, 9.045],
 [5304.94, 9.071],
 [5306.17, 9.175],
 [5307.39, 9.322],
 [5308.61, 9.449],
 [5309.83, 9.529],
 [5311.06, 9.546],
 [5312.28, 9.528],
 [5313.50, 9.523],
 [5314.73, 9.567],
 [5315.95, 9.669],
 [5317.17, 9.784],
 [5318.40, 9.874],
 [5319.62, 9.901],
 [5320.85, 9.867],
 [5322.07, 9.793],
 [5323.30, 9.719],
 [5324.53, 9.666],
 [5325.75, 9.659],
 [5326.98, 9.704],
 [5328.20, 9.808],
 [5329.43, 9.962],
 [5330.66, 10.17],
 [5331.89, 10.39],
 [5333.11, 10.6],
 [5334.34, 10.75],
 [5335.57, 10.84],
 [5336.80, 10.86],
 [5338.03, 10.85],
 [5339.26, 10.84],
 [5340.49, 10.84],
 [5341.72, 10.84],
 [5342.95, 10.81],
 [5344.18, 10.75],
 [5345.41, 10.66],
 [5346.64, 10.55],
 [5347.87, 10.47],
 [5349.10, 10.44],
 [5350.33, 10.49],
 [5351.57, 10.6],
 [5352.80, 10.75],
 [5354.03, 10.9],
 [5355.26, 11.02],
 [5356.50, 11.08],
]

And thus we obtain 1.2 A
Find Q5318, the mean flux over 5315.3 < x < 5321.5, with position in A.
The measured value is 9.83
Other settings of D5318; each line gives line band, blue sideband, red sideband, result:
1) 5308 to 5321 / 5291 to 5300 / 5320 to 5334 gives 0.9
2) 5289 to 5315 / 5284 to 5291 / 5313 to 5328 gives 0.3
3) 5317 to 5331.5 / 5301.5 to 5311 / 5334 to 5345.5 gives 0.4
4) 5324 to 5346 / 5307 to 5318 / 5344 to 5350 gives -0.5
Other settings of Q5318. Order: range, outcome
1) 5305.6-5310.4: 9.38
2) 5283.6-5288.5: 10.2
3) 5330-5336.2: 10.5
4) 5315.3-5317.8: 9.73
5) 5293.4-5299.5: 10.8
